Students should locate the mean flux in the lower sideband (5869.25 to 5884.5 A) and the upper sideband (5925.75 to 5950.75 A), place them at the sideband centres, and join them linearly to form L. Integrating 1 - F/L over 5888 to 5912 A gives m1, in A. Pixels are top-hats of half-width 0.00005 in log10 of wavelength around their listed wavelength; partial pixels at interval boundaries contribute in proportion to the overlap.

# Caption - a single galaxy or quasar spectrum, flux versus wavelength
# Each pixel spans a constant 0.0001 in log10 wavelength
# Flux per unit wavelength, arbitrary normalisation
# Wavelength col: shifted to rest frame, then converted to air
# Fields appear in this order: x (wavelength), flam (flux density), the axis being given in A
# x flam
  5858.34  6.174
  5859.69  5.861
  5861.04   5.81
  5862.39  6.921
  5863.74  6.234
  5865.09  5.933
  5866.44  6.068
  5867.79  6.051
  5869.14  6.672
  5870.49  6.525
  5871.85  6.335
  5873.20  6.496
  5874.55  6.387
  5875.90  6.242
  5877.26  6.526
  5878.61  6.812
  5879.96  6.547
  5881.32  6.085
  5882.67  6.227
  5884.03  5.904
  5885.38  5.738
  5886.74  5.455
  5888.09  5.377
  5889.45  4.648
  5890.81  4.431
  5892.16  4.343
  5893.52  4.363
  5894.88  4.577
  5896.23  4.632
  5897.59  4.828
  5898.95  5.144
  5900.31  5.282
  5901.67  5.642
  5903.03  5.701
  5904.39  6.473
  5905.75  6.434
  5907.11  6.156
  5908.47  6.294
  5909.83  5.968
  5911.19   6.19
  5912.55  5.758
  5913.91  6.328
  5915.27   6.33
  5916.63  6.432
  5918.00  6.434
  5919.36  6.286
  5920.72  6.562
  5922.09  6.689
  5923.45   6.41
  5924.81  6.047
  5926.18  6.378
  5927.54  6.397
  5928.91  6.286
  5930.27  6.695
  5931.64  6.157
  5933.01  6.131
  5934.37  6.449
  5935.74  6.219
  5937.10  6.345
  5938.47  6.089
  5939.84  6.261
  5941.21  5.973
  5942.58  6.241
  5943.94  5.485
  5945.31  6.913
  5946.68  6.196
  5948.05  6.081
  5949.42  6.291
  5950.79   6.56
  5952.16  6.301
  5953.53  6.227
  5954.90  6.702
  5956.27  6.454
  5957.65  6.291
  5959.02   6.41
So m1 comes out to 3.7 A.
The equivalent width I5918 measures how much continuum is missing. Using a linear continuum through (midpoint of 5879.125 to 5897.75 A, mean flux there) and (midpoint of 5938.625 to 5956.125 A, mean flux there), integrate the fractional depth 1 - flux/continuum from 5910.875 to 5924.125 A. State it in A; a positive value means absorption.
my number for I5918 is -1.36 A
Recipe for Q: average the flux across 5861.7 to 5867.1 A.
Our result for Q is 6.29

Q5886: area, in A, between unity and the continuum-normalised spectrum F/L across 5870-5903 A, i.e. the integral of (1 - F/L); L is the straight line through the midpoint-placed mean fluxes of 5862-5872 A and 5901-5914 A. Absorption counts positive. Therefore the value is 3.3 A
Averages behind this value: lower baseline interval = 6.32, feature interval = 5.6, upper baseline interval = 6.09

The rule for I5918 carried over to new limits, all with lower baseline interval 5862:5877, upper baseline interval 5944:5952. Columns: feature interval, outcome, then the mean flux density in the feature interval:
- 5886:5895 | 2.24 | 4.76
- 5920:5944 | 0.16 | 6.29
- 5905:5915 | 0.26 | 6.17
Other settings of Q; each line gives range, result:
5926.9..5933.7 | 6.33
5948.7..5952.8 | 6.38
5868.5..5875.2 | 6.48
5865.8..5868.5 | 6.07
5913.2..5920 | 6.36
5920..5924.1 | 6.55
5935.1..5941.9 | 6.18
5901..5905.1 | 5.94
